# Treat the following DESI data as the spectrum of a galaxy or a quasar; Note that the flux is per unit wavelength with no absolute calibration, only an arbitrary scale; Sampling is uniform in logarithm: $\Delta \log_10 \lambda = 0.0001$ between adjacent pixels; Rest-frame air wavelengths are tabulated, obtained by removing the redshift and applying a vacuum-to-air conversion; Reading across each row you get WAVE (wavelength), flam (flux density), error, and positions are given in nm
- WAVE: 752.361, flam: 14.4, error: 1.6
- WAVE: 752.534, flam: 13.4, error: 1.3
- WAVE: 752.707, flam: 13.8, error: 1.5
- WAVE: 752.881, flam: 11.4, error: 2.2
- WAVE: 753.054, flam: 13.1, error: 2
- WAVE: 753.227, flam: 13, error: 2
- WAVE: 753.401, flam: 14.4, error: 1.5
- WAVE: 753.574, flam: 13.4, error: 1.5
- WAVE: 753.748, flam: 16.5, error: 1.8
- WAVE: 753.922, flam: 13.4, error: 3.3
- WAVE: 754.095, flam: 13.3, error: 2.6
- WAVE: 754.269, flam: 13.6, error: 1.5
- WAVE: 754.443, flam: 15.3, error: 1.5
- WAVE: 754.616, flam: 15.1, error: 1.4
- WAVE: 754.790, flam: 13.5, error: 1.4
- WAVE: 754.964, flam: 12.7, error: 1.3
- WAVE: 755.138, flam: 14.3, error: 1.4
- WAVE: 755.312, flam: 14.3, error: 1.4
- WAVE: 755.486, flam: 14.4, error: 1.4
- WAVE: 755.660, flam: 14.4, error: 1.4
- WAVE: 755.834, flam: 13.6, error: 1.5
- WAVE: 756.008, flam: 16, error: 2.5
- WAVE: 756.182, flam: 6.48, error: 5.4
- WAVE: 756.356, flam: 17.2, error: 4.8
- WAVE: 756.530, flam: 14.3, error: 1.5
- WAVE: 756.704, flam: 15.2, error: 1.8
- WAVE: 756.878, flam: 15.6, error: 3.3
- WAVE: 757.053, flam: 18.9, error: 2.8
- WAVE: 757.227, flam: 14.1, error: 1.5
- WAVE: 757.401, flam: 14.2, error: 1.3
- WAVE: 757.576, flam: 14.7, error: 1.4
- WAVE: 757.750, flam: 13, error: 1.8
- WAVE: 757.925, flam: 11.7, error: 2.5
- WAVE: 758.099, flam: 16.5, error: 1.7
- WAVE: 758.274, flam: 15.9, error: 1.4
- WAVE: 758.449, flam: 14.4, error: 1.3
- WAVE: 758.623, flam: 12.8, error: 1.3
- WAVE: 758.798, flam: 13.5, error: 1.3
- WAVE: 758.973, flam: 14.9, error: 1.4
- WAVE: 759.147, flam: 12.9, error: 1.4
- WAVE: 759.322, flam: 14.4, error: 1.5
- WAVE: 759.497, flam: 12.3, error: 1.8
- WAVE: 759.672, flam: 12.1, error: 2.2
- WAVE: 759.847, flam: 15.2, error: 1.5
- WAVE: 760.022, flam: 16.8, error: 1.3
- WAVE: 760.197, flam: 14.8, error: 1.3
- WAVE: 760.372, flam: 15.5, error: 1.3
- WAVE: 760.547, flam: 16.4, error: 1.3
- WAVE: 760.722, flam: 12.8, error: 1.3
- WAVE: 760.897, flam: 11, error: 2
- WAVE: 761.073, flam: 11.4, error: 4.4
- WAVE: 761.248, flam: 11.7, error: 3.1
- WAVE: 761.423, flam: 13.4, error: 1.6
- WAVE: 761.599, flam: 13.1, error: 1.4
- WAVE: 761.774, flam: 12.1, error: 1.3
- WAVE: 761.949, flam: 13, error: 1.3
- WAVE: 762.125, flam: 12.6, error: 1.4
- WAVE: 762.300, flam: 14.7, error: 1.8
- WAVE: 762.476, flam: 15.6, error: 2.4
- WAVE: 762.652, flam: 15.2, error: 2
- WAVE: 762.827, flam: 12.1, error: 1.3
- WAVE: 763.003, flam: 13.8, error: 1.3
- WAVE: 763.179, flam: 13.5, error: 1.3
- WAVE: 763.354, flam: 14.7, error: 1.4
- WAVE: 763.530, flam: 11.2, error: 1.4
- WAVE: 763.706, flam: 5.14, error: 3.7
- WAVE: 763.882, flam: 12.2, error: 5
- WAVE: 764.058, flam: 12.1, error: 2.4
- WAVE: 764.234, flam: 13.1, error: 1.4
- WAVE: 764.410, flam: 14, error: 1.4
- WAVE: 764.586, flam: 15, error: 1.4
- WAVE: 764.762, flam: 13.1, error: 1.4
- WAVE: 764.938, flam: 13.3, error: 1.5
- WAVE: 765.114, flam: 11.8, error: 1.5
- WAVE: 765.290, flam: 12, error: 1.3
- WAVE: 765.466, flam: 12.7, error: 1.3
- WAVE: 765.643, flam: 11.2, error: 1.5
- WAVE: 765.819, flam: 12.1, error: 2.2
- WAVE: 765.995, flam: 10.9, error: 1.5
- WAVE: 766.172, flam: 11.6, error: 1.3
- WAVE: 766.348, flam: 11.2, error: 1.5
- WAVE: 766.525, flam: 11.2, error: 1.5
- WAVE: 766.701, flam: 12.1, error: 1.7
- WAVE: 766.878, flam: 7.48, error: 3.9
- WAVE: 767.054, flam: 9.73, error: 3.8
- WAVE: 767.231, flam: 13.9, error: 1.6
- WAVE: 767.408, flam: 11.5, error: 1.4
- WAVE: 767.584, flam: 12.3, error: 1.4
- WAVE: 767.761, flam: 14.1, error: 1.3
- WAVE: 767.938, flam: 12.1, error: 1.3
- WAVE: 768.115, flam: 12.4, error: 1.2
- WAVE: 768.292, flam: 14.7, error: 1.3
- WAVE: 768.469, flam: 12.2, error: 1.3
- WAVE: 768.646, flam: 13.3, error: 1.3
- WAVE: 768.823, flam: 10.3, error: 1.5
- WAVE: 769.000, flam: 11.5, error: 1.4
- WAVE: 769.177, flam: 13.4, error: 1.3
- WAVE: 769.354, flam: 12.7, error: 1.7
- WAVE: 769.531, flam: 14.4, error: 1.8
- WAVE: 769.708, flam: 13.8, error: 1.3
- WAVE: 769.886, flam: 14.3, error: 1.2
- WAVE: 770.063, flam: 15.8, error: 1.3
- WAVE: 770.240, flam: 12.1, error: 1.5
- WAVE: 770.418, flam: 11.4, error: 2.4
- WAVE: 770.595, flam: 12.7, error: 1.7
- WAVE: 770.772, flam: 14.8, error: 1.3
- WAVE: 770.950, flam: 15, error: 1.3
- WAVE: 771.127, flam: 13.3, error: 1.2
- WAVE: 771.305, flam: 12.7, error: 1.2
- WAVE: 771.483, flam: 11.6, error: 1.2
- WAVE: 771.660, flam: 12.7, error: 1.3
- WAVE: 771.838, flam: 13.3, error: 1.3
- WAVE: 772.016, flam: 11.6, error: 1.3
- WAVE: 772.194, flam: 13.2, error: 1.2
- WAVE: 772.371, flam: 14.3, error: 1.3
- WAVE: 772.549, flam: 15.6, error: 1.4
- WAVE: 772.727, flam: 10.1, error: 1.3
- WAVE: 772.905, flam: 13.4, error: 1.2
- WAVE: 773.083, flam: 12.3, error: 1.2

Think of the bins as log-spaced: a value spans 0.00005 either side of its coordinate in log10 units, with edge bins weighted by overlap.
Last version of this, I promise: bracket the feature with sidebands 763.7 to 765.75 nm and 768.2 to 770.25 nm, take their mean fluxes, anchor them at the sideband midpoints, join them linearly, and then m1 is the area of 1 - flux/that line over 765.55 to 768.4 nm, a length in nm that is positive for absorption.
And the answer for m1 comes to 0.23 nm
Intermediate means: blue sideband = 12.4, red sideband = 13.3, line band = 11.8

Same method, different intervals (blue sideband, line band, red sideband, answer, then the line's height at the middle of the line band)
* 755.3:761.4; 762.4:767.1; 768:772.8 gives 0.486 nm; 13.6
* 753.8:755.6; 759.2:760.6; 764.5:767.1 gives -0.179 nm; 13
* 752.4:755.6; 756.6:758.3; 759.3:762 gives -0.160 nm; 13.7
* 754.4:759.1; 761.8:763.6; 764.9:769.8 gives -0.072 nm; 13.1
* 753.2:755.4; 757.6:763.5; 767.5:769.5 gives -0.117 nm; 13.5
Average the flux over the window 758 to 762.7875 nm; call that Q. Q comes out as 13.9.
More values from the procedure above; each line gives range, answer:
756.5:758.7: 14.7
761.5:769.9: 12.5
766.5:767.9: 11.6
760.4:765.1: 12.9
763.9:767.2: 12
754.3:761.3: 14.1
